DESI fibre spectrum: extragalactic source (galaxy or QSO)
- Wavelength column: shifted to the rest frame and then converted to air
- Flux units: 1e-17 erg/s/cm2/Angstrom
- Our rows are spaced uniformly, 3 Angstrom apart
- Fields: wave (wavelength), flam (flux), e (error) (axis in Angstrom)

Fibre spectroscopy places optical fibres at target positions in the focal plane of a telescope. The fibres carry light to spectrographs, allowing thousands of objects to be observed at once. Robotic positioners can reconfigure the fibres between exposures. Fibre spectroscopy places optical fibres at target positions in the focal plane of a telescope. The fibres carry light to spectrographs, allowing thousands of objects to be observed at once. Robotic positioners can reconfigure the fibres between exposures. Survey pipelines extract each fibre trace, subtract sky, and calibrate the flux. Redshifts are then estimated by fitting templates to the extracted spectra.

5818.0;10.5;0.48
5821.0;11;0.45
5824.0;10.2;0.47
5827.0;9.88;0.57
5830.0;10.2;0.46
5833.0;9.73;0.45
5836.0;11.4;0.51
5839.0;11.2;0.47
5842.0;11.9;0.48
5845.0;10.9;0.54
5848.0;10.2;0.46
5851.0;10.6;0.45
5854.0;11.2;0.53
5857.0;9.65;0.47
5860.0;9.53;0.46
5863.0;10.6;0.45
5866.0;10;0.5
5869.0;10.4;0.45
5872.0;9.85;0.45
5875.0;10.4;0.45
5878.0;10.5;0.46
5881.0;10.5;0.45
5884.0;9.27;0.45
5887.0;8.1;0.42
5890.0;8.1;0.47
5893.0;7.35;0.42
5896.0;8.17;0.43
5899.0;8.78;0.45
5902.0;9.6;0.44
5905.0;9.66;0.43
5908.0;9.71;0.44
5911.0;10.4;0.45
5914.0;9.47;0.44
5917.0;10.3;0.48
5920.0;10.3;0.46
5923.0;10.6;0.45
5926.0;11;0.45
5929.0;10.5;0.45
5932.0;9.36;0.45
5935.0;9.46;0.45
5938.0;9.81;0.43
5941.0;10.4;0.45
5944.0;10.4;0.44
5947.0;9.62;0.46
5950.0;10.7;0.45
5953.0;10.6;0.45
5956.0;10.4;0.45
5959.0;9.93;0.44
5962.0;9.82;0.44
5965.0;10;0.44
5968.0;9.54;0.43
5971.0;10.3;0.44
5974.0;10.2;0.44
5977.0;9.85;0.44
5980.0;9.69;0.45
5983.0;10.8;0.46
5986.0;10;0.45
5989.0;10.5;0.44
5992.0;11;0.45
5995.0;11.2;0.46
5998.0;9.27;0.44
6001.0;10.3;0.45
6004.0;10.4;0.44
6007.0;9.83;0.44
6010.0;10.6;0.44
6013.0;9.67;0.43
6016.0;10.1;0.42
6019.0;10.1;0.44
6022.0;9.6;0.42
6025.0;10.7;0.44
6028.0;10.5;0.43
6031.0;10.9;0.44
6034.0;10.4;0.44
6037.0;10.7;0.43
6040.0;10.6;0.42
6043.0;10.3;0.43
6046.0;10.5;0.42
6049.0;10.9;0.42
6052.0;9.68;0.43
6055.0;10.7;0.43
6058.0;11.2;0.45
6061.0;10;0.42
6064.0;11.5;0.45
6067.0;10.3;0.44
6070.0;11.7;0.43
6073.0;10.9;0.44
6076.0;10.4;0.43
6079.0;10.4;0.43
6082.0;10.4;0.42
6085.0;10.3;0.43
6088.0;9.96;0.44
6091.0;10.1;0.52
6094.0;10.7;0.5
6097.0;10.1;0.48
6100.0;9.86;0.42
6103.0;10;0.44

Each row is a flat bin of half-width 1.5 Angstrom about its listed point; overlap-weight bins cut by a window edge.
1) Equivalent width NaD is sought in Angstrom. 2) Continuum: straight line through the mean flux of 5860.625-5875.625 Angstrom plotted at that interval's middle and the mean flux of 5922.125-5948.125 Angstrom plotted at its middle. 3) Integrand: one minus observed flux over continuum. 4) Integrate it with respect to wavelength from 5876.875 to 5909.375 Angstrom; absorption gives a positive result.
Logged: 3.6 Angstrom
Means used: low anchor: 10.2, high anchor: 10.1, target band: 9.05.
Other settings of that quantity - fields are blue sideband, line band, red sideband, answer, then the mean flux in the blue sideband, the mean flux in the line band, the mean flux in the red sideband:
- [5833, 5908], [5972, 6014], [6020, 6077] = 0.56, 9.9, 10.2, 10.6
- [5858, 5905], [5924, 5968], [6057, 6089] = -1.33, 9.42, 10.1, 10.6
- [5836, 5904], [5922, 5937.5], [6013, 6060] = -0.10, 9.89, 10.1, 10.4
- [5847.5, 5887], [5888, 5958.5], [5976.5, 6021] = 2.84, 10.1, 9.76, 10.2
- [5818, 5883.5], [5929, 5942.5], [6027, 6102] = 0.82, 10.5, 9.84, 10.5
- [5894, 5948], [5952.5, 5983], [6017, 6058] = 0.11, 9.84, 10.1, 10.5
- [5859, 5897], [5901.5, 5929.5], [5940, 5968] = -1.00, 9.46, 10.2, 10.2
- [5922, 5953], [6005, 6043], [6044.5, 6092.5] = 0.47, 10.2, 10.3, 10.6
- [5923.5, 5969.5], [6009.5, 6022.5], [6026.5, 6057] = 0.52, 10.1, 10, 10.5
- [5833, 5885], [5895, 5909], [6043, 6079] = 1.75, 10.5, 9.2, 10.7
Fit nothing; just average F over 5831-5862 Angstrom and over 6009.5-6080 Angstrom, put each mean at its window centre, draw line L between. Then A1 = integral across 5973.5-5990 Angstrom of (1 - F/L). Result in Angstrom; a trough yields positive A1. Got 0.6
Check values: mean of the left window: 10.6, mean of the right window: 10.5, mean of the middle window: 10.2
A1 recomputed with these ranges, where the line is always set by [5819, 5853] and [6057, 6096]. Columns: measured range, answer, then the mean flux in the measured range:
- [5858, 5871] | 0.7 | 10.1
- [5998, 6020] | 1.1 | 10.1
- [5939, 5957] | 0.5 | 10.3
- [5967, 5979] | 0.7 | 9.98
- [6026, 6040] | 0.0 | 10.6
